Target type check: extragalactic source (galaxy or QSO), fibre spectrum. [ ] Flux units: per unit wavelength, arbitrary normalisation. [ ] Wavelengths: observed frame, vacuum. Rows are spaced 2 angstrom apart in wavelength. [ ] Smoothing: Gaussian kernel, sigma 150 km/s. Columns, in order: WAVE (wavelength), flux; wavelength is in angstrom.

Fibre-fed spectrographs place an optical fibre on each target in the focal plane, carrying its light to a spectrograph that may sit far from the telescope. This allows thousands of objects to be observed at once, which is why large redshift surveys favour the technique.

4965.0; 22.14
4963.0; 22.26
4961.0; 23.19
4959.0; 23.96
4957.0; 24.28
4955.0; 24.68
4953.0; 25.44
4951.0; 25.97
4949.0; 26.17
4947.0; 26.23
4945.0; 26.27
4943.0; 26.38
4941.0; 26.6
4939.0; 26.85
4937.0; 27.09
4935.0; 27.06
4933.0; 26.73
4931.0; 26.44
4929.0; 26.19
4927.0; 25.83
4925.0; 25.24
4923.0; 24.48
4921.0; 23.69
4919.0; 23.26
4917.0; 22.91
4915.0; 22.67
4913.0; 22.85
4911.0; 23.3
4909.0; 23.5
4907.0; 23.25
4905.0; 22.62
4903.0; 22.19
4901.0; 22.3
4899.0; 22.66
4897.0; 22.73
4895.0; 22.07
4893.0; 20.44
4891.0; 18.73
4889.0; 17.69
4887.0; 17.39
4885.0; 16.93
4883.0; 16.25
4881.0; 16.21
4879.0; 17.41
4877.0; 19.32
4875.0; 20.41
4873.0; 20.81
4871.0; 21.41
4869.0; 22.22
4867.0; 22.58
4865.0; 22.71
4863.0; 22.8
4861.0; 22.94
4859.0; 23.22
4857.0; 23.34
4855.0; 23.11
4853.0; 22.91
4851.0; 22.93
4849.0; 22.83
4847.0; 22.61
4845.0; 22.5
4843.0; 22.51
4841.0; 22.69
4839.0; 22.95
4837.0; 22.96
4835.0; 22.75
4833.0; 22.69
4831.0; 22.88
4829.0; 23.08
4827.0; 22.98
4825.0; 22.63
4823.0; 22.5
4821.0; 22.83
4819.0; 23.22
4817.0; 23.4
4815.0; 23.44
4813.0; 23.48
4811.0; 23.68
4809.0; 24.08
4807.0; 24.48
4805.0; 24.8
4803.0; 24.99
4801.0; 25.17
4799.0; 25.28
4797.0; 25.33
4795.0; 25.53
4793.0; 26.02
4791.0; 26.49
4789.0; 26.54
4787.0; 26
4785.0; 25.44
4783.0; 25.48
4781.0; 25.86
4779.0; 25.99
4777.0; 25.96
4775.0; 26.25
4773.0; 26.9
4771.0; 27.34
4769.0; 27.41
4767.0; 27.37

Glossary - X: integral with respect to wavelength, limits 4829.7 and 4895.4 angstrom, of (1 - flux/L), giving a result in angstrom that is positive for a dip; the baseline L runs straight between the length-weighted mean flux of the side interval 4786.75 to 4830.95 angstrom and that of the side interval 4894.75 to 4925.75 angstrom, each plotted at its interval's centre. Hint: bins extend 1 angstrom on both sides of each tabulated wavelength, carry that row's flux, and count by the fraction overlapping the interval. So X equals 6.8 angstrom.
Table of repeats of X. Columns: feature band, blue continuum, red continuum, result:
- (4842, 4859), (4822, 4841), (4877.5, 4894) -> -1.51 angstrom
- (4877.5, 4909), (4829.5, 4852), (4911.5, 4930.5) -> 4.88 angstrom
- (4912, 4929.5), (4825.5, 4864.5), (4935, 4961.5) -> 0.63 angstrom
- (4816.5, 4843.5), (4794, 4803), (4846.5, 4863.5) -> 1.28 angstrom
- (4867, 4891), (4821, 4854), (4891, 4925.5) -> 4.10 angstrom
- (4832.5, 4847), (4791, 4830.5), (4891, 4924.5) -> 0.59 angstrom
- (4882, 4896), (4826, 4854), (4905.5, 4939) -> 3.18 angstrom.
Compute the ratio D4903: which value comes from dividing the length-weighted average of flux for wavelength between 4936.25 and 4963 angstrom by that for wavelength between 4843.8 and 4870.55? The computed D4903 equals 1.1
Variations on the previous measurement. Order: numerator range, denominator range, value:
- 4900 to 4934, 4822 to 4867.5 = 1.05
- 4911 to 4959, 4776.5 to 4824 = 1.02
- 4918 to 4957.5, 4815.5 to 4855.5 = 1.13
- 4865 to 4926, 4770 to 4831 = 0.86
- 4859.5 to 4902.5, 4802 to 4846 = 0.87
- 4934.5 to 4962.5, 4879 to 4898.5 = 1.37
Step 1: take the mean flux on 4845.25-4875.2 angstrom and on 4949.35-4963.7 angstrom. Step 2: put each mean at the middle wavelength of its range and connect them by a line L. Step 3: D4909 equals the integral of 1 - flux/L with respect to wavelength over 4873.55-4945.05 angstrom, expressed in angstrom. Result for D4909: 2.8 angstrom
